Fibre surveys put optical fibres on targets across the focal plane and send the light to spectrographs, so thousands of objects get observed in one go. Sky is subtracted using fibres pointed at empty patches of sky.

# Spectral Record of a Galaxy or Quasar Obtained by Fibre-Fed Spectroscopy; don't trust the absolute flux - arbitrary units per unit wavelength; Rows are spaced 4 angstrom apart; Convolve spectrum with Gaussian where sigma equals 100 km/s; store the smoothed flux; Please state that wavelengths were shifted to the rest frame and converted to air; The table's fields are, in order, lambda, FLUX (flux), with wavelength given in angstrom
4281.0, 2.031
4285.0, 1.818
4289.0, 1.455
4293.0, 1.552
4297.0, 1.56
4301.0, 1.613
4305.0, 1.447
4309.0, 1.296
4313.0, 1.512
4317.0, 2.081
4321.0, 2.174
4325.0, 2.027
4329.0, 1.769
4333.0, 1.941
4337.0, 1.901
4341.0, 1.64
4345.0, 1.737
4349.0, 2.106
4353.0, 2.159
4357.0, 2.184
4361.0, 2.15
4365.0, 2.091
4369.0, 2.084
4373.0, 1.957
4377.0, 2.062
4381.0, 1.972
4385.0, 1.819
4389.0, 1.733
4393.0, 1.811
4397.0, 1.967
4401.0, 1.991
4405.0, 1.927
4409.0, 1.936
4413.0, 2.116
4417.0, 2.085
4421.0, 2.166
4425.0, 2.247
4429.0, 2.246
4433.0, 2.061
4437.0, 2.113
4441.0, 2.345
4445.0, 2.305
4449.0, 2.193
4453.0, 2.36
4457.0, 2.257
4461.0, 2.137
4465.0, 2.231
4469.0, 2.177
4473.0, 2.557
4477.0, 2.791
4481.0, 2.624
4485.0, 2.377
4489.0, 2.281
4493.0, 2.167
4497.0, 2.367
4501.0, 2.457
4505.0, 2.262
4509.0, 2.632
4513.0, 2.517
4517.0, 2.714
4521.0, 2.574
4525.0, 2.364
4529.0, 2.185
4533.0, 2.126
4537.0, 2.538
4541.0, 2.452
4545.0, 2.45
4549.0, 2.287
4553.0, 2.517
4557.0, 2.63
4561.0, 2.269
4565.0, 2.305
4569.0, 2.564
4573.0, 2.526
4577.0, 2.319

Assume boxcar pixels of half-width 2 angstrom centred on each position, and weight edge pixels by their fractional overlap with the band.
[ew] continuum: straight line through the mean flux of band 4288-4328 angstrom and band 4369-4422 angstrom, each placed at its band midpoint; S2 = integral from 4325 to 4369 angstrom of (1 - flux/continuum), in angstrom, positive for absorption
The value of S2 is -4.1 angstrom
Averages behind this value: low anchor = 1.68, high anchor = 1.97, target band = 1.98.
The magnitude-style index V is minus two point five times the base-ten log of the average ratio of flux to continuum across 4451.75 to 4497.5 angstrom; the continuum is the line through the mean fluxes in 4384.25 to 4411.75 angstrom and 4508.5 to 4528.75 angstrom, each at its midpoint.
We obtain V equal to -0.03 mag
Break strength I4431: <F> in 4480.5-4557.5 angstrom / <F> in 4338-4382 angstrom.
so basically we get 1.2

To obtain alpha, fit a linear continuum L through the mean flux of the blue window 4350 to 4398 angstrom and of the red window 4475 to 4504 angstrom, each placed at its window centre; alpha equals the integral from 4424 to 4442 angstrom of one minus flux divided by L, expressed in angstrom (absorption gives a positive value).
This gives 0.24 angstrom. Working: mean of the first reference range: 2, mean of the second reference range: 2.43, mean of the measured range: 2.19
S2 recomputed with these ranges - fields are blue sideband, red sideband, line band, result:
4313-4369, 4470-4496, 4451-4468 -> 0.9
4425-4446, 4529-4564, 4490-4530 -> -1.6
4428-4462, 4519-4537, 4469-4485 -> -2.1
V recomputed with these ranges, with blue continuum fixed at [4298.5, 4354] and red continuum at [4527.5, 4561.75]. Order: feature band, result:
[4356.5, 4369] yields -0.12 mag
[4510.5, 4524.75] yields -0.11 mag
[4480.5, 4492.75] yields -0.06 mag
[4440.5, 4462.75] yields -0.06 mag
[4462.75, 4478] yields -0.10 mag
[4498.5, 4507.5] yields -0.04 mag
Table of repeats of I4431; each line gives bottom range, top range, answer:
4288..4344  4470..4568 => 1.42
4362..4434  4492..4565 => 1.20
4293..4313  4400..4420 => 1.36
